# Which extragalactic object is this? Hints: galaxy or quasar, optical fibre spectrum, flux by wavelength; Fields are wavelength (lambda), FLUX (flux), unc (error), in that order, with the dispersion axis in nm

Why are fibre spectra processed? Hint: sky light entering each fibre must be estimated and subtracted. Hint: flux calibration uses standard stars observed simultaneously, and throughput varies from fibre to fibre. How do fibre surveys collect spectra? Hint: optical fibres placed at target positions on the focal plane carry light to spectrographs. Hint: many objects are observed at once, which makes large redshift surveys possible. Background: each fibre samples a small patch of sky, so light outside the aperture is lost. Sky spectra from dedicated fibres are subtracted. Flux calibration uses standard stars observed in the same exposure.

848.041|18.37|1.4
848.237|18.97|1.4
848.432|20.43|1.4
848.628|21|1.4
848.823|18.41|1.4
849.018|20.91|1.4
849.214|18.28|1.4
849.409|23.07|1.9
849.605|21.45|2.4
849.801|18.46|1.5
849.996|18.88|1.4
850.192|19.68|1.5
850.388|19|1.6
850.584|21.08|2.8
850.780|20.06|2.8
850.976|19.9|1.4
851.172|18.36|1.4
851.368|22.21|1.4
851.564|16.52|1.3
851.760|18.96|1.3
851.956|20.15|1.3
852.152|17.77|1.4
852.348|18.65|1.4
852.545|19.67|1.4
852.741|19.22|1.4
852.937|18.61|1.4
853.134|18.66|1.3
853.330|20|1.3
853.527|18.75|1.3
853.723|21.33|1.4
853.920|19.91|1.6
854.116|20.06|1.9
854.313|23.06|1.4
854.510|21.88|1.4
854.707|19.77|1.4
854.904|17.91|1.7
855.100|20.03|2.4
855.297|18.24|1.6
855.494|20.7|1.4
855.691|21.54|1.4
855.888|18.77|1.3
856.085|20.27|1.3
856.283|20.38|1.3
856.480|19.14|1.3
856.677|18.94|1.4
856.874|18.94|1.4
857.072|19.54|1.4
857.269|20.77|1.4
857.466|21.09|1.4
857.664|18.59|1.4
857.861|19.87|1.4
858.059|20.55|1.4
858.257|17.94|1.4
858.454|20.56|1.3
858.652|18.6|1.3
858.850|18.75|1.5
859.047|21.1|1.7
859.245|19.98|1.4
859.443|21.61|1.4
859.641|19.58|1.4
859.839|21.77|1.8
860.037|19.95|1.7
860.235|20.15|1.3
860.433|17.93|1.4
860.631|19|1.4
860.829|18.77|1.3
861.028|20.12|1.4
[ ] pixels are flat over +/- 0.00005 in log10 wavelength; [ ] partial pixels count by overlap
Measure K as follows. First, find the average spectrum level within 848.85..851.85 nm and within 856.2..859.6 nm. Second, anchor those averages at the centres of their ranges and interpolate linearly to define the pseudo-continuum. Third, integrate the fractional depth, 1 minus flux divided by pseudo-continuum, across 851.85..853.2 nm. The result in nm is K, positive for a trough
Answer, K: 0.05 nm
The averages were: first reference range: 19.8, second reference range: 19.8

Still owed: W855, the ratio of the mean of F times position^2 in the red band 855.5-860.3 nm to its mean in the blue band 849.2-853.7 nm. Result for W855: 1.0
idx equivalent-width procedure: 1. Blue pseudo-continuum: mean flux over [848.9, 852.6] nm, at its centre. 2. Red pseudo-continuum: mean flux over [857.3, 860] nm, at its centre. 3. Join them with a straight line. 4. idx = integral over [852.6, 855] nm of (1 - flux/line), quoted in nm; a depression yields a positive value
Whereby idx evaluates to -0.018 nm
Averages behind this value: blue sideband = 19.6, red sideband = 20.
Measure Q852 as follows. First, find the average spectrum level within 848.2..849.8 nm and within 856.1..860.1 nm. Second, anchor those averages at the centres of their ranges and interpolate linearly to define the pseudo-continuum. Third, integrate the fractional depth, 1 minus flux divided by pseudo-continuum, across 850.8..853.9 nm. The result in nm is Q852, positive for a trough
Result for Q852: 0.13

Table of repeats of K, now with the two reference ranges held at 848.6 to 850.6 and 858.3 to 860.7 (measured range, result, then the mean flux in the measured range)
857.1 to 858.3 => 0.00 nm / 19.9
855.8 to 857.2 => 0.03 nm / 19.5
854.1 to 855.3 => -0.02 nm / 20.3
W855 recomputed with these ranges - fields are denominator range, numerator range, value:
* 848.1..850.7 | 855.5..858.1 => 1.01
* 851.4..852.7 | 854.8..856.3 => 1.05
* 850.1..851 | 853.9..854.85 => 1.06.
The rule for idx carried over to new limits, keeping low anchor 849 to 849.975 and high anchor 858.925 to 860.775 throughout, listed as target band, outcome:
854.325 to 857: 0.04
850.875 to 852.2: 0.07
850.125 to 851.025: 0.01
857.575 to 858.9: 0.05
